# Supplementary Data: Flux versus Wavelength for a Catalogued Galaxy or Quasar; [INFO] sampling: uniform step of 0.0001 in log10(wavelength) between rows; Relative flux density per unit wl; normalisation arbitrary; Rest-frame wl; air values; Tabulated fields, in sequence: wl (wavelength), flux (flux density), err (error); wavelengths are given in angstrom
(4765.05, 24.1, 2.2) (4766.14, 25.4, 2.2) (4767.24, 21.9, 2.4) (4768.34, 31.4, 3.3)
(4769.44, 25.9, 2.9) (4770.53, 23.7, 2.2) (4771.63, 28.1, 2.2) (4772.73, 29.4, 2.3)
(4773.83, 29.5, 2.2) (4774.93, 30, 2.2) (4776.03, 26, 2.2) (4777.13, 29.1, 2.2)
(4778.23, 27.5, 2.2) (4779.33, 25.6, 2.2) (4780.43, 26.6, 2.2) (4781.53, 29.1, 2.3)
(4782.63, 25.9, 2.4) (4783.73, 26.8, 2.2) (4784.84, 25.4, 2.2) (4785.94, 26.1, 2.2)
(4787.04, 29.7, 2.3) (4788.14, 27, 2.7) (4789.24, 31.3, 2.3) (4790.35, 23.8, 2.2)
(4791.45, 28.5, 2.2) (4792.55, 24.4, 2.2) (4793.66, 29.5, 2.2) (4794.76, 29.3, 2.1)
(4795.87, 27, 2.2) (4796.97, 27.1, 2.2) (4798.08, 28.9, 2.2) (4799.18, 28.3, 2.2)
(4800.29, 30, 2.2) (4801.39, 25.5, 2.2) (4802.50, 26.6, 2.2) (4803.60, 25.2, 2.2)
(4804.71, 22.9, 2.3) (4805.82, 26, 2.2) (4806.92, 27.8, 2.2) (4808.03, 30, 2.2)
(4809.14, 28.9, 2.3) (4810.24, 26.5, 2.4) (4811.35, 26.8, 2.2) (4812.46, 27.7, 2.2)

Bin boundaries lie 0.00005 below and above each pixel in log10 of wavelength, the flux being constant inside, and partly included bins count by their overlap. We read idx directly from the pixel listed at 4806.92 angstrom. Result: 27.8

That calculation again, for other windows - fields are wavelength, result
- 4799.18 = 28.3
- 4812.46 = 27.7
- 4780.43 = 26.6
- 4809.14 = 28.9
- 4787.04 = 29.7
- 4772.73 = 29.4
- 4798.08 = 28.9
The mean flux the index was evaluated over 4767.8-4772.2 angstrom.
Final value 27.3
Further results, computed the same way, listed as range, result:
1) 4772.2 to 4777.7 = 28.8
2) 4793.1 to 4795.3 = 29.4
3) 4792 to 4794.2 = 26.9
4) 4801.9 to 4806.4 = 25.2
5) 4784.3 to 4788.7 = 27.1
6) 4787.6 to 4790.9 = 27.3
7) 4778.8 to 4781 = 26.1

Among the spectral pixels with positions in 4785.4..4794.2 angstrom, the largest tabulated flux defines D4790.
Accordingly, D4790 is 31.3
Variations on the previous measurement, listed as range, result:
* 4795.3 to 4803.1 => 30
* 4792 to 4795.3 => 29.5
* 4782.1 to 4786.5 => 26.8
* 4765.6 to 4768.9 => 31.4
